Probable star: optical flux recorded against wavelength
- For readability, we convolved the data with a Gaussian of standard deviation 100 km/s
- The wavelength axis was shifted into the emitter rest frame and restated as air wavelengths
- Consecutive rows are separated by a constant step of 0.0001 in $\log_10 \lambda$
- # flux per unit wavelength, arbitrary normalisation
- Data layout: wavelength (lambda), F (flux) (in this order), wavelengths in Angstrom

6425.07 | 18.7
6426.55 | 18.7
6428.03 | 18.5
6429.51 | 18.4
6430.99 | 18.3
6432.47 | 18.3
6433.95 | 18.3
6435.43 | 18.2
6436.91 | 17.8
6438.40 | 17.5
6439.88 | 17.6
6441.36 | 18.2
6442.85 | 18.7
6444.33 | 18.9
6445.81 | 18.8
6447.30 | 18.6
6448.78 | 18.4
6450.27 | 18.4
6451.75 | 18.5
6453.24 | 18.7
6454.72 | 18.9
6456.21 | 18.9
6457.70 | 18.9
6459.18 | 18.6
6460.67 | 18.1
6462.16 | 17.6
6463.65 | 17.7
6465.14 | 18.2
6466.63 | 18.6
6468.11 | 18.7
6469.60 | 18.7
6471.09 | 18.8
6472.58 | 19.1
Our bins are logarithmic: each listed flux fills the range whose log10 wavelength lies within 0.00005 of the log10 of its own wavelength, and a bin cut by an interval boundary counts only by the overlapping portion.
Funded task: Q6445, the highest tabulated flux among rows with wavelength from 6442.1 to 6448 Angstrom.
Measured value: 18.9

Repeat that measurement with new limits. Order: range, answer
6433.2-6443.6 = 18.7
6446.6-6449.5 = 18.6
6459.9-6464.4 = 18.1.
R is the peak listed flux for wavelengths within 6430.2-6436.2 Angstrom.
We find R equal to 18.3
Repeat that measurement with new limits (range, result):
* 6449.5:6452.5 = 18.5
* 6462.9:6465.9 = 18.2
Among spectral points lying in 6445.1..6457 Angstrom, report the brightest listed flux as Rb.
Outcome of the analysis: 18.9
